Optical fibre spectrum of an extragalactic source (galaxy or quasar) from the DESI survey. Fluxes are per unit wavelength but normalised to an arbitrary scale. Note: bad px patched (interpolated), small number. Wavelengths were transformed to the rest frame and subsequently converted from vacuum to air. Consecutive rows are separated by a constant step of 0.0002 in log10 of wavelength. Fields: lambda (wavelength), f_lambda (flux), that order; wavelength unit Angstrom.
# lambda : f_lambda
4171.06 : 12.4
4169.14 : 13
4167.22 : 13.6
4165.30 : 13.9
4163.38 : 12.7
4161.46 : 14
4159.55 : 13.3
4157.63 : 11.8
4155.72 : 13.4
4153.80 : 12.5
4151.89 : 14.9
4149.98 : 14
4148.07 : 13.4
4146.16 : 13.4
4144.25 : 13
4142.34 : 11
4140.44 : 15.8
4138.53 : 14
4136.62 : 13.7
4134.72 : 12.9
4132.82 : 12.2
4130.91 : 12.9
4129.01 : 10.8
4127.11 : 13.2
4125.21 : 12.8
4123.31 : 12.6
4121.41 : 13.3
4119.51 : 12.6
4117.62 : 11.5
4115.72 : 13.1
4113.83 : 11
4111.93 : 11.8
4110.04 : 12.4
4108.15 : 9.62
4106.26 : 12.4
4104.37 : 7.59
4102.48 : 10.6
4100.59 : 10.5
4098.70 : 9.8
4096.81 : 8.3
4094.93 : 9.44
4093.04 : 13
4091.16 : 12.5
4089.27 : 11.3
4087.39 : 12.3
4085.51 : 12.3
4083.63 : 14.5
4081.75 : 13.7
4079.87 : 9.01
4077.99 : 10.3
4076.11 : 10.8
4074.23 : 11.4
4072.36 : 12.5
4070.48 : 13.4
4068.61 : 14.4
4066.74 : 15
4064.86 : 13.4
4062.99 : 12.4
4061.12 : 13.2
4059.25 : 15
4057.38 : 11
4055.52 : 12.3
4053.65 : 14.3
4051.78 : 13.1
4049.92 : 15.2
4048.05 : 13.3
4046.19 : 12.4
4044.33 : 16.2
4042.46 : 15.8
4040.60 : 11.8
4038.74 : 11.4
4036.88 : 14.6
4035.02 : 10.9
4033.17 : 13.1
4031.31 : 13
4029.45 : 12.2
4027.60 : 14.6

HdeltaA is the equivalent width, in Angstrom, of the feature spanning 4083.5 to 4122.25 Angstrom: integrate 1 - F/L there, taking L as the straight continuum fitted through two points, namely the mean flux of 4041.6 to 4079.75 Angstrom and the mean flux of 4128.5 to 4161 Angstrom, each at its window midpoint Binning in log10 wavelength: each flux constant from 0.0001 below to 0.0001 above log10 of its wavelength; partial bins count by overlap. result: 5.34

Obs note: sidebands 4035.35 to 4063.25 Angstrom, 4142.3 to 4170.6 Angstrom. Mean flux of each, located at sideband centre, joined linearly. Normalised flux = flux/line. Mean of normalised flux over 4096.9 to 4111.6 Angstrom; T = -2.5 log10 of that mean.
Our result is 0.28 mag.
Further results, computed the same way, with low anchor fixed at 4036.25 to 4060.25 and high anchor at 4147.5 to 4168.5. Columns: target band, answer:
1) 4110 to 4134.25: 0.094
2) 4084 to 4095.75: 0.131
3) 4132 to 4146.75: 0.014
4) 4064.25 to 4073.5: -0.014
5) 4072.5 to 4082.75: 0.206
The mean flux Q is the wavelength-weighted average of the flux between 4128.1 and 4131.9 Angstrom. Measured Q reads 11.8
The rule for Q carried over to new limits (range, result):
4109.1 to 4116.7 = 12.1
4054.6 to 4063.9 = 12.8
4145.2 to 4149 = 13.4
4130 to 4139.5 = 13.1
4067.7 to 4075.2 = 12.9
